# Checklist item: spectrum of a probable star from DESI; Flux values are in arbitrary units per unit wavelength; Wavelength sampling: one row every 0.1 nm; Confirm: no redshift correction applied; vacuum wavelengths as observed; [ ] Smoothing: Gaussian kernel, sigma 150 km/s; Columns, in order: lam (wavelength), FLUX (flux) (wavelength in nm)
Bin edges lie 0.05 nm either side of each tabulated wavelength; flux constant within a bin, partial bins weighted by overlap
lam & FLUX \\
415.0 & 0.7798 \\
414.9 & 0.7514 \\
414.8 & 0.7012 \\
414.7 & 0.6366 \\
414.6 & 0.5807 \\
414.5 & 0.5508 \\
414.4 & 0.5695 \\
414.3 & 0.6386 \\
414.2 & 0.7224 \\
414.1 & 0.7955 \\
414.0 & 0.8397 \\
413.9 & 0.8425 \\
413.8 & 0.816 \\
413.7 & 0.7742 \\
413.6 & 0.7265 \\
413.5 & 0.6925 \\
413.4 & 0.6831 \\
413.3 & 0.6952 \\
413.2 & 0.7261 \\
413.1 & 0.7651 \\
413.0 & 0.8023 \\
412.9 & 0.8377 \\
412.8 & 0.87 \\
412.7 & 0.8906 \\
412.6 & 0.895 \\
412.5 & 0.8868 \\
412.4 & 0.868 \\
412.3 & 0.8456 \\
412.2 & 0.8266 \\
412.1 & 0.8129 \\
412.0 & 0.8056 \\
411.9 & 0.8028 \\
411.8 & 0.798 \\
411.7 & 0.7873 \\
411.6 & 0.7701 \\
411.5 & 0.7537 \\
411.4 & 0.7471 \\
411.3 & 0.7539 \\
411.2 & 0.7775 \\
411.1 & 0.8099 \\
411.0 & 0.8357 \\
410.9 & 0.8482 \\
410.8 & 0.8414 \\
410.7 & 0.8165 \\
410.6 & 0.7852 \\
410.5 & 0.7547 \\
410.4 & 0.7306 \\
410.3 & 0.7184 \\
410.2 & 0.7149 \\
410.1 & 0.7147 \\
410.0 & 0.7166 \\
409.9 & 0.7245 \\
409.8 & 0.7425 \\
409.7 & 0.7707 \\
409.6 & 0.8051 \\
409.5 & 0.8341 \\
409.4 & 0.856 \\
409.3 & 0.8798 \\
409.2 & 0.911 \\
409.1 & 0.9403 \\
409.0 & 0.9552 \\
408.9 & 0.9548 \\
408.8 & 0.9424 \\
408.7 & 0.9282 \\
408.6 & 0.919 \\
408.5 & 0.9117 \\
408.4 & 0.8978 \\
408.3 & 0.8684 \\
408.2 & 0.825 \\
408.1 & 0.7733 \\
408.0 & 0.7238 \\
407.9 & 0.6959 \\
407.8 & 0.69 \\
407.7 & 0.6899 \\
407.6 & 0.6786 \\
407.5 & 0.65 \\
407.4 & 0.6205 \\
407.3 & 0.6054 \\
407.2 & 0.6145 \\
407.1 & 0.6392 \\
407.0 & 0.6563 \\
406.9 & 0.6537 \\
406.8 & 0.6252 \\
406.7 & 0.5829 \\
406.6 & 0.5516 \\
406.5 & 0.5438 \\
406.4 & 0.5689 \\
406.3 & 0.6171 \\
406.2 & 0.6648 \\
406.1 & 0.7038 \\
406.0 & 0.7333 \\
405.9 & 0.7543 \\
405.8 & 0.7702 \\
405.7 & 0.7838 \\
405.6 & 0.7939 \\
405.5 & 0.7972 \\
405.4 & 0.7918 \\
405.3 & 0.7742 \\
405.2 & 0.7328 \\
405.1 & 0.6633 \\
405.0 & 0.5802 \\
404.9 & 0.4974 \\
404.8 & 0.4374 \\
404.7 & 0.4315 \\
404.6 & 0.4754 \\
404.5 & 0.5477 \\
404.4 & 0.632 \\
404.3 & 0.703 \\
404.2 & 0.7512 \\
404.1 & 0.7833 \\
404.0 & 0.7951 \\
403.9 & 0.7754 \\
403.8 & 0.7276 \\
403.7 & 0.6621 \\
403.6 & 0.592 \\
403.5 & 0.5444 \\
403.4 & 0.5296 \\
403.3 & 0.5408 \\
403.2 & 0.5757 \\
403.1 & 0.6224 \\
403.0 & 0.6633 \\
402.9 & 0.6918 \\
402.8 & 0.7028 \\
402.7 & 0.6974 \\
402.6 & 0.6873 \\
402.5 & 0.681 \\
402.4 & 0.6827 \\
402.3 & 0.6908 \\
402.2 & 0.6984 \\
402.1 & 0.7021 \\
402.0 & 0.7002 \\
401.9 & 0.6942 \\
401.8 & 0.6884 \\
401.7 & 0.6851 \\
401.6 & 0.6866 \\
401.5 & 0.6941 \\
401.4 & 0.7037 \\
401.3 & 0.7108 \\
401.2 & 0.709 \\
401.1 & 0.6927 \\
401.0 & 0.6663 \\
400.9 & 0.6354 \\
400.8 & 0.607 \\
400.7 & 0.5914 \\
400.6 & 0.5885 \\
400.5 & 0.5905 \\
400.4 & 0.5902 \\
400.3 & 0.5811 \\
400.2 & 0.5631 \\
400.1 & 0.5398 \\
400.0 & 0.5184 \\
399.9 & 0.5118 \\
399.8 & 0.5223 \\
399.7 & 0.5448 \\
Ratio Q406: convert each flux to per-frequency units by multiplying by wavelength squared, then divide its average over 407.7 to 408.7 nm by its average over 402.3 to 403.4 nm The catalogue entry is 1.28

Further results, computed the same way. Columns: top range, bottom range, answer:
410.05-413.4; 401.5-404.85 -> 1.27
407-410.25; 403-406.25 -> 1.21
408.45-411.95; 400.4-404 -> 1.28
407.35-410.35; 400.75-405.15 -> 1.27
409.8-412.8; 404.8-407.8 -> 1.23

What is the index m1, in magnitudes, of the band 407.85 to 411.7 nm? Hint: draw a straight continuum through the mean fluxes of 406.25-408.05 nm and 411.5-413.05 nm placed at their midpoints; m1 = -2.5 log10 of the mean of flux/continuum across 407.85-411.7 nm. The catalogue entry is -0.12 mag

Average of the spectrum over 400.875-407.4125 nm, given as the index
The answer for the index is 0.661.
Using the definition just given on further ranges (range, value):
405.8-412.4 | 0.762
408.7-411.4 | 0.814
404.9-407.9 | 0.671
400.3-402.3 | 0.664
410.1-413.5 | 0.793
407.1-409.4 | 0.801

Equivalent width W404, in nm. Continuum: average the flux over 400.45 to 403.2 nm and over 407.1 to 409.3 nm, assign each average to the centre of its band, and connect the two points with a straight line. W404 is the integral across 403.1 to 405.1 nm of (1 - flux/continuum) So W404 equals 0.29 nm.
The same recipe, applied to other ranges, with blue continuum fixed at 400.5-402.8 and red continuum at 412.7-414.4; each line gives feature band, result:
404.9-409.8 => -0.19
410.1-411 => -0.04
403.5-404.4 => -0.02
